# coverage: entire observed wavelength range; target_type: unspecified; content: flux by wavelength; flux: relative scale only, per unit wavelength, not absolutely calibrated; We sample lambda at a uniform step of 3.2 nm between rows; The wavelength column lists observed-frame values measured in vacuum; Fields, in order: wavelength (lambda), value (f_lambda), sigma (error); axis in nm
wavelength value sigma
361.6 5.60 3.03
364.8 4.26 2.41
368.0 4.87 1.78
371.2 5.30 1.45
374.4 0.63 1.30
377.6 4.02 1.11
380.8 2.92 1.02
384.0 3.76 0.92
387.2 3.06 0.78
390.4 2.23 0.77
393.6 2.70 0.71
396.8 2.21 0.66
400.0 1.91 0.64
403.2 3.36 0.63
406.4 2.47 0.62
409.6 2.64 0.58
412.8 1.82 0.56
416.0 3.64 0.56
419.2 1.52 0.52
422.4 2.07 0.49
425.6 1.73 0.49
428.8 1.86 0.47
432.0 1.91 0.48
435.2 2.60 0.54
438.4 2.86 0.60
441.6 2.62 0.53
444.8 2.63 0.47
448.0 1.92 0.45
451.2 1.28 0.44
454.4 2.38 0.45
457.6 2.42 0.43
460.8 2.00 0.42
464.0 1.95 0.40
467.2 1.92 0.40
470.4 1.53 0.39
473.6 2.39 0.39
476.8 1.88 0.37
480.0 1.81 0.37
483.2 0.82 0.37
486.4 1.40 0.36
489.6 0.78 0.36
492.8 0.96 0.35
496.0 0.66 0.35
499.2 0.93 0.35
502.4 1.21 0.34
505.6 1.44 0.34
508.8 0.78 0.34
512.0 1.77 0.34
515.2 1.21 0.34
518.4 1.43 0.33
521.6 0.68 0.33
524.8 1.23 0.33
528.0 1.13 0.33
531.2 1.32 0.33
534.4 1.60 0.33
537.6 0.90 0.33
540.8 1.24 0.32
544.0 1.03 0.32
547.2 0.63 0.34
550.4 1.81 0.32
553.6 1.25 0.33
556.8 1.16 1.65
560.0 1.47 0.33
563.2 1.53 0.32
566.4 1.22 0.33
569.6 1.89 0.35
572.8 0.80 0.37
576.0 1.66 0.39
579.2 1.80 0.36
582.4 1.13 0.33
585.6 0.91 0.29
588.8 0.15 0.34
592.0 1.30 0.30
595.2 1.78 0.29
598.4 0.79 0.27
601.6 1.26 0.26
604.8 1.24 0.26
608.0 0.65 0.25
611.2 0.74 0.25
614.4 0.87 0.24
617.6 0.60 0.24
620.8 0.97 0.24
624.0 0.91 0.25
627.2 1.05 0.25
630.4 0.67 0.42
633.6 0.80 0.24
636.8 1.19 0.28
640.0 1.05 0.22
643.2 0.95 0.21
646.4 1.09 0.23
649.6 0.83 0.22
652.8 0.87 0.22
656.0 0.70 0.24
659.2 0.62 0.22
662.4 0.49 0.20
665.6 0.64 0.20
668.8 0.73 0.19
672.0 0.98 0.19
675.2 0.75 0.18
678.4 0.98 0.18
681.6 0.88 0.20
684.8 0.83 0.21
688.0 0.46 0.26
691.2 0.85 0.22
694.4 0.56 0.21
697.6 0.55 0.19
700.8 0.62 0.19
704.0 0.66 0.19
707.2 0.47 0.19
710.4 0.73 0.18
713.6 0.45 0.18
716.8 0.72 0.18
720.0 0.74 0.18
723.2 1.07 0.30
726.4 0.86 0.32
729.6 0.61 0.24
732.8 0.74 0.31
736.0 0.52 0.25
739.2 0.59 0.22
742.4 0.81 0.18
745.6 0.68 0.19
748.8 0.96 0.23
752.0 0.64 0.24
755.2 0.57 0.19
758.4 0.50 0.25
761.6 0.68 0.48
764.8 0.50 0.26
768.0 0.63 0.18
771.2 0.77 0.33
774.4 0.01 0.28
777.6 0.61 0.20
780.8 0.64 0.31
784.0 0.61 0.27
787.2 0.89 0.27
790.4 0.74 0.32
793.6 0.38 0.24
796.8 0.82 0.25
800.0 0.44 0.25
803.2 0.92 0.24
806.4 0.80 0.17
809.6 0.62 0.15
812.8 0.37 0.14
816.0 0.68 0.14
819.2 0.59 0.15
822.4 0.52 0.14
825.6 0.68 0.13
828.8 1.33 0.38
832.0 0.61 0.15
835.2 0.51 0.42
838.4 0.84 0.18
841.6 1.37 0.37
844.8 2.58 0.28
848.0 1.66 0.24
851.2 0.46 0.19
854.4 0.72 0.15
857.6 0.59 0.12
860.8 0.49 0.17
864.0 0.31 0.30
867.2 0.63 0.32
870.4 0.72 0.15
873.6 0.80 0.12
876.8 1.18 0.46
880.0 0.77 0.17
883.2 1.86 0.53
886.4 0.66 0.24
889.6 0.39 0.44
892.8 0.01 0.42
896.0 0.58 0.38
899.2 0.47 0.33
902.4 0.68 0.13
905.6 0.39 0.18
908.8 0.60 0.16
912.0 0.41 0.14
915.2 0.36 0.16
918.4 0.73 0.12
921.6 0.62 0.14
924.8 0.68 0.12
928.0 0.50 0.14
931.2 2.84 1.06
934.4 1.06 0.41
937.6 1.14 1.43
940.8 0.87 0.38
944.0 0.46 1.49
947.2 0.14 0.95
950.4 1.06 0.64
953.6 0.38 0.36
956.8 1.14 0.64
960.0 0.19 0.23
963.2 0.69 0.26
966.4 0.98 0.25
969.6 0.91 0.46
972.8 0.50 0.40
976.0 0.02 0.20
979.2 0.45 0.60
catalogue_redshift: 1.27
